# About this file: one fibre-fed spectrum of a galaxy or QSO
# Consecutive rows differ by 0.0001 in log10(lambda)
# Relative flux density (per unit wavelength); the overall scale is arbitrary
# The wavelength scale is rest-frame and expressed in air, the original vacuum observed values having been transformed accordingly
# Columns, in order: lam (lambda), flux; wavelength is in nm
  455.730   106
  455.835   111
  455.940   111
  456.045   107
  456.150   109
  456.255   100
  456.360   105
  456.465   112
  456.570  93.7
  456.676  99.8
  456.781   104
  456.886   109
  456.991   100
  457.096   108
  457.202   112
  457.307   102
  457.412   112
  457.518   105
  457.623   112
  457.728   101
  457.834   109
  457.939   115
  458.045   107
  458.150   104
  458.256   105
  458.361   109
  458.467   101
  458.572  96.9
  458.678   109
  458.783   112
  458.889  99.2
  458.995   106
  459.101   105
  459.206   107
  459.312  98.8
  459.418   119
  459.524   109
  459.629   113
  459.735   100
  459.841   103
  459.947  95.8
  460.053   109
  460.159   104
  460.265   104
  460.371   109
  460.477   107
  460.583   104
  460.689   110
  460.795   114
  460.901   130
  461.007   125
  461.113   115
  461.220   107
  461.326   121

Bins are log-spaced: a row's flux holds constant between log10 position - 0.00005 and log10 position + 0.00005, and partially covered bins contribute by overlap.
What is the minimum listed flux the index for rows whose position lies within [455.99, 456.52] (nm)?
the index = 100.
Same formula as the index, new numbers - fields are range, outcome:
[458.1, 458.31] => 104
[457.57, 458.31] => 101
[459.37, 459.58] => 109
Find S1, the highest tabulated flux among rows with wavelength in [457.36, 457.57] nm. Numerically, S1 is 112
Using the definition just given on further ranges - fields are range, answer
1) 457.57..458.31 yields 115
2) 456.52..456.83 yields 104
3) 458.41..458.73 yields 109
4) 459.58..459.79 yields 113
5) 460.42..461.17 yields 130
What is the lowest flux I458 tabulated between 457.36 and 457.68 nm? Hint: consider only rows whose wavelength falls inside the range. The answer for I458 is 105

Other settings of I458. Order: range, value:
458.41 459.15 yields 96.9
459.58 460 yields 95.8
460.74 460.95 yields 114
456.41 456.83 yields 93.7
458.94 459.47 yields 98.8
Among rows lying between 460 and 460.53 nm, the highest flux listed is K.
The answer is 109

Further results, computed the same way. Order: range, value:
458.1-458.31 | 105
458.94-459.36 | 107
